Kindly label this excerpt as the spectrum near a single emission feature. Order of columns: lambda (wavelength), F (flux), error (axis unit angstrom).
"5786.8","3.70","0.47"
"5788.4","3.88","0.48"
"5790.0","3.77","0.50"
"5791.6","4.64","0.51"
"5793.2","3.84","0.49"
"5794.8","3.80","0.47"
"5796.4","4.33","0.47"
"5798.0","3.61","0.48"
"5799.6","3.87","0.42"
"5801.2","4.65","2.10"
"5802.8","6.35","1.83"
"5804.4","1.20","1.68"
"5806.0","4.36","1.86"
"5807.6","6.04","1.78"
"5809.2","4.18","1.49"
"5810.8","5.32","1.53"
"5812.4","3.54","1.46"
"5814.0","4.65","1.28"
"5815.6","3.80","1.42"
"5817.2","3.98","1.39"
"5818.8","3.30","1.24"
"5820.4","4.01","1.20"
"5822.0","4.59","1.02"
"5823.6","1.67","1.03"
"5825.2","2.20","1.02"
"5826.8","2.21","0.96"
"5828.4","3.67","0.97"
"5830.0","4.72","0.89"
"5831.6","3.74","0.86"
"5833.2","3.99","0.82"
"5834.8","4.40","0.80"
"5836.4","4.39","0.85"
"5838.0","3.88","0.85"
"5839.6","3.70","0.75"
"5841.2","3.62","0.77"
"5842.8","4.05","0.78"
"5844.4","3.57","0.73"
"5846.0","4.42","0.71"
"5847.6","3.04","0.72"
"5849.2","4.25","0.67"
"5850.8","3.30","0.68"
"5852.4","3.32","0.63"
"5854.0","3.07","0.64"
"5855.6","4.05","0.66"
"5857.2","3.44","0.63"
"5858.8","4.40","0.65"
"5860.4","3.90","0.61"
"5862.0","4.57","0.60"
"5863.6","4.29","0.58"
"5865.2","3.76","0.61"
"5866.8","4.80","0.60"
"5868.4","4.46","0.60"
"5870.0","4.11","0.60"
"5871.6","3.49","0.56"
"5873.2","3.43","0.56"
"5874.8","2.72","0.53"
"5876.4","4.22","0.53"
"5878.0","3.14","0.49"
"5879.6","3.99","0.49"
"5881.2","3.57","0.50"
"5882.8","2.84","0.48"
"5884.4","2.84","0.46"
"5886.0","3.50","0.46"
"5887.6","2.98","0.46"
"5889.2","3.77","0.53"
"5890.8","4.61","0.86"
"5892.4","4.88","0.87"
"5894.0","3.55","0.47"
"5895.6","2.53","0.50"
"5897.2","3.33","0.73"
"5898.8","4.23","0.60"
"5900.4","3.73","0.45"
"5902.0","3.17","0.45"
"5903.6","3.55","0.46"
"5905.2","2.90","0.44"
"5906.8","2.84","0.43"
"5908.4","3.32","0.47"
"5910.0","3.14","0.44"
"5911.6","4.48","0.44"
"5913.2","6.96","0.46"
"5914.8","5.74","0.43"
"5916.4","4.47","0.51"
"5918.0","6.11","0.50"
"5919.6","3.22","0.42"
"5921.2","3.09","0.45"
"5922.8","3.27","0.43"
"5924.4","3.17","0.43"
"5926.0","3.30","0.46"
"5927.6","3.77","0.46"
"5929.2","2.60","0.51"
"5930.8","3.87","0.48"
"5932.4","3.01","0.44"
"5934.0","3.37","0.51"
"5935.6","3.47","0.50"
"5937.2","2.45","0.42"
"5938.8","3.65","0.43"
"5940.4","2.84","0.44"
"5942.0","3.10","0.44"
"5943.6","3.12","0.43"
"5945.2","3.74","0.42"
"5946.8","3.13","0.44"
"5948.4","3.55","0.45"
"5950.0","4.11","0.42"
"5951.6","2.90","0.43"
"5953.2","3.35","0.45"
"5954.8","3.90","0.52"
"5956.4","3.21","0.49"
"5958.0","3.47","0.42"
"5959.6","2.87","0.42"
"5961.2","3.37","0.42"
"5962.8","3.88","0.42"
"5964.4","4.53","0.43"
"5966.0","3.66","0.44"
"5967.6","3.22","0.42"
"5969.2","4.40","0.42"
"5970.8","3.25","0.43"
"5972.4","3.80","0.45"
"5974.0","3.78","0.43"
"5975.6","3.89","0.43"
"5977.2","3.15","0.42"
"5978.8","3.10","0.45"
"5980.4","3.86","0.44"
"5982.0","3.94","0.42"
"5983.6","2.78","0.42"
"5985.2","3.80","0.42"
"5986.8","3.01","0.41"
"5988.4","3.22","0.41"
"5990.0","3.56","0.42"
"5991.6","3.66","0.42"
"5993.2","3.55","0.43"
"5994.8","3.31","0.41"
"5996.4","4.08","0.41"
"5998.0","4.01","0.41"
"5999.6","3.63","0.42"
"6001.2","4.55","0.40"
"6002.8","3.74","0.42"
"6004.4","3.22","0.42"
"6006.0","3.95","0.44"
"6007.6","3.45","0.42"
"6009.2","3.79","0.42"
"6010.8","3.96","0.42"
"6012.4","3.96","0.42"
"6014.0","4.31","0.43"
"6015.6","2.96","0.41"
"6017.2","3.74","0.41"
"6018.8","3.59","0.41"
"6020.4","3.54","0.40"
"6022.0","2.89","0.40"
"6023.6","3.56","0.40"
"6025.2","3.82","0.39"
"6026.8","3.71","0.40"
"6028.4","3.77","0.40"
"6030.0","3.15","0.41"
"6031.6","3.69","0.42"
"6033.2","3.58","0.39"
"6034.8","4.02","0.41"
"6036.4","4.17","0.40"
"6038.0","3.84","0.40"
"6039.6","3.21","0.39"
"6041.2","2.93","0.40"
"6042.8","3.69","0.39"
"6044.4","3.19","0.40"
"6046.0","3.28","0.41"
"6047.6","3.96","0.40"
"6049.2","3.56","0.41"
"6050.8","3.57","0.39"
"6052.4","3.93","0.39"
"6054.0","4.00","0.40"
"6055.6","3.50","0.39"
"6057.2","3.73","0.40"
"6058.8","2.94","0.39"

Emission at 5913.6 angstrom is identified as H-beta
